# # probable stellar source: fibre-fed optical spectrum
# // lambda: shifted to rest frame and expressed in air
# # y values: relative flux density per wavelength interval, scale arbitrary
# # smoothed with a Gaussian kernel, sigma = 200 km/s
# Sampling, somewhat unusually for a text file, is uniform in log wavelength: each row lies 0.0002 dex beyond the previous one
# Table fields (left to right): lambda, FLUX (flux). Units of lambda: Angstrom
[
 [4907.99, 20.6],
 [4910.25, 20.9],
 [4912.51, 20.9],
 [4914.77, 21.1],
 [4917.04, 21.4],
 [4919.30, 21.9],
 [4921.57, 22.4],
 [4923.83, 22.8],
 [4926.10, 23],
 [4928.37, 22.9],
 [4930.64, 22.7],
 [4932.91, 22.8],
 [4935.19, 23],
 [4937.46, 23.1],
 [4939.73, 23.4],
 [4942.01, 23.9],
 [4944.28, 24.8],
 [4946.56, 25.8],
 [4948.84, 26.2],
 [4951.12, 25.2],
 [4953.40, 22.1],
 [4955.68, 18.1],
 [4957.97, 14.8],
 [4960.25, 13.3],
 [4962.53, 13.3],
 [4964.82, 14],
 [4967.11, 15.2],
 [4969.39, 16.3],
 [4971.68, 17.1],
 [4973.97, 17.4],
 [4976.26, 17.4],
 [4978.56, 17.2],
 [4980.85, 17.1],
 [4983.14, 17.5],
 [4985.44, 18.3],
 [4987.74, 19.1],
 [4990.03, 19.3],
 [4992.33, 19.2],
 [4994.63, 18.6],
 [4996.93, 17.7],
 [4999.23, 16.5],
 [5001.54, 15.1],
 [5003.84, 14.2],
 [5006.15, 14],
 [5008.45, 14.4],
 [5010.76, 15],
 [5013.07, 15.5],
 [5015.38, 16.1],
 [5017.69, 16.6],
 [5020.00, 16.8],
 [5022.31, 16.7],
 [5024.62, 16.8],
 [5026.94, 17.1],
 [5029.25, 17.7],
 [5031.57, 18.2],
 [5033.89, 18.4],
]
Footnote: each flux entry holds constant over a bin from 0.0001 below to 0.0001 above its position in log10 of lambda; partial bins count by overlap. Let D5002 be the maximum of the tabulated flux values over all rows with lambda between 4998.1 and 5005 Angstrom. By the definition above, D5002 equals 16.5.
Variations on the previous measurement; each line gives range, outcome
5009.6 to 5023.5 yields 16.8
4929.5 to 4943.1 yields 23.9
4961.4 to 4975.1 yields 17.4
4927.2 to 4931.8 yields 22.9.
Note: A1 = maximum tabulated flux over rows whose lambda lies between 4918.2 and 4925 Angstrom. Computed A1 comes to 22.8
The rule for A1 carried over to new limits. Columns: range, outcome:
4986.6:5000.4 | 19.3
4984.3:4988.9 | 19.1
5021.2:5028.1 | 17.1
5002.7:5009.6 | 14.4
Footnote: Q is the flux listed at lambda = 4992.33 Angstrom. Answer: 19.2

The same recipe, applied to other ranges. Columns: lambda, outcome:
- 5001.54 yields 15.1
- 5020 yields 16.8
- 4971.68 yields 17.1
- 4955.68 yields 18.1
